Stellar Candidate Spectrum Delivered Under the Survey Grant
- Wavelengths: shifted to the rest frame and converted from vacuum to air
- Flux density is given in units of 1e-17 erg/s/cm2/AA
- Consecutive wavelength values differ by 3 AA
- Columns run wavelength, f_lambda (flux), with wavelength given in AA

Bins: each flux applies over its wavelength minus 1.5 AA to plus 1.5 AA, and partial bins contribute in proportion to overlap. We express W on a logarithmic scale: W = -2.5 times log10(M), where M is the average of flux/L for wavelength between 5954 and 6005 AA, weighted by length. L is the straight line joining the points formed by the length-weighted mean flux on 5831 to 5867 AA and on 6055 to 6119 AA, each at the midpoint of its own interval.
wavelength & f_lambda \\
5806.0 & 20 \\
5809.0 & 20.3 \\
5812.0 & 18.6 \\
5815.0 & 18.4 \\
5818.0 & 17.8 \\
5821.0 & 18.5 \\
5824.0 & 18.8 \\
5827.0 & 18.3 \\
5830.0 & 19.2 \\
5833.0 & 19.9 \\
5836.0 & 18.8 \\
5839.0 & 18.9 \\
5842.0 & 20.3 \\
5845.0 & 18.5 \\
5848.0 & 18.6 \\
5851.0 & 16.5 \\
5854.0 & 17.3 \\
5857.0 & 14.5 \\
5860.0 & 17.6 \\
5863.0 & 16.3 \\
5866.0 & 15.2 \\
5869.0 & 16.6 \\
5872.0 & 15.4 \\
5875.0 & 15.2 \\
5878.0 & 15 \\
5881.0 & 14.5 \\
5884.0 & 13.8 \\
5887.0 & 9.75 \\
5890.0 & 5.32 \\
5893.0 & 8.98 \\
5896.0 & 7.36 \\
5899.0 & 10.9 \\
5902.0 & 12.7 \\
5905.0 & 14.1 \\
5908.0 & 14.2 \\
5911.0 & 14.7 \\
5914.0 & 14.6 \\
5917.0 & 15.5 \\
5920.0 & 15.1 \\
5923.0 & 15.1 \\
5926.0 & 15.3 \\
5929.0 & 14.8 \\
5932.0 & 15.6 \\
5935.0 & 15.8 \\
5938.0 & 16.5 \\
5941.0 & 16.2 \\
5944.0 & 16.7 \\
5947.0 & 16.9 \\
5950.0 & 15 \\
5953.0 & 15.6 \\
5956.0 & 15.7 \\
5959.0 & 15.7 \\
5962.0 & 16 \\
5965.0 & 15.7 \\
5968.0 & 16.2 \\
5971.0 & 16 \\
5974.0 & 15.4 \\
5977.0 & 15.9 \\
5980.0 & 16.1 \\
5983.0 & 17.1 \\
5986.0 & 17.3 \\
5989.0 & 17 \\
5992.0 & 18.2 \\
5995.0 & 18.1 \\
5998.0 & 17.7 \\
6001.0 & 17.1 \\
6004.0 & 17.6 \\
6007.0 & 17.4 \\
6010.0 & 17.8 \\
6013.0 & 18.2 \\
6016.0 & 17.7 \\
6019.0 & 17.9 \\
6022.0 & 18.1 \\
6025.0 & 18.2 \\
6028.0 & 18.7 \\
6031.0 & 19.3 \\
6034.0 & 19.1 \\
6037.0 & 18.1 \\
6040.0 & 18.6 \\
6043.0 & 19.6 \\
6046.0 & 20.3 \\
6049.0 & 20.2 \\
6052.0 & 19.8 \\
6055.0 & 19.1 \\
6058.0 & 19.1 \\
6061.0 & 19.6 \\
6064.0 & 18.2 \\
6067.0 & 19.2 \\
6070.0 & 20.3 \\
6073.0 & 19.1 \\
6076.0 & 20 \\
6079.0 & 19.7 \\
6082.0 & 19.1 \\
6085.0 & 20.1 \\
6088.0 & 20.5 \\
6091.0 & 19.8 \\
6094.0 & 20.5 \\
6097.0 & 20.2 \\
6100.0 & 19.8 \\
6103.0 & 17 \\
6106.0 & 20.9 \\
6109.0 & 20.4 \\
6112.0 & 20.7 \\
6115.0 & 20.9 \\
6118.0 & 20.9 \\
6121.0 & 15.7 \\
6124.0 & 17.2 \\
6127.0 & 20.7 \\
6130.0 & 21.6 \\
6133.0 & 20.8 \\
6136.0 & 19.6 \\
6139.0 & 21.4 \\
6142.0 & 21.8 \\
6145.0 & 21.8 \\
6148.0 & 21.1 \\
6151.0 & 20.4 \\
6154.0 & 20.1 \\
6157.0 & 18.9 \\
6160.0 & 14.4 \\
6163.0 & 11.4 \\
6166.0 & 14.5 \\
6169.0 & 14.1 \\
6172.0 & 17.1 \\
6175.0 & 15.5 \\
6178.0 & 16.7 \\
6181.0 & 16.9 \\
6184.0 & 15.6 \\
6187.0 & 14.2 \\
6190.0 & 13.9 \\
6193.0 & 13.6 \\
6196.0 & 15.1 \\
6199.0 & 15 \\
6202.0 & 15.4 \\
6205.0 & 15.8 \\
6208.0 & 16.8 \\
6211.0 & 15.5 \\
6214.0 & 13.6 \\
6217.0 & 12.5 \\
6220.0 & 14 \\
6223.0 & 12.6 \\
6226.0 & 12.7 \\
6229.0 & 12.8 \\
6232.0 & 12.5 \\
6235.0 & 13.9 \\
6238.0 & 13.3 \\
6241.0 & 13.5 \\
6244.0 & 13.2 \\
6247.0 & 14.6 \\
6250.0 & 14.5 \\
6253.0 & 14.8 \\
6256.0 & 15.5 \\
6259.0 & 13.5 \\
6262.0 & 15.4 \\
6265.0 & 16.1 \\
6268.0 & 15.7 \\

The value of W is 0.14 mag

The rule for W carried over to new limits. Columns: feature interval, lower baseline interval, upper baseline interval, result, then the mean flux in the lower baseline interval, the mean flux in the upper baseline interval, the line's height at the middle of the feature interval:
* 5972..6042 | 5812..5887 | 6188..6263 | -0.12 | 17.1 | 14.2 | 15.9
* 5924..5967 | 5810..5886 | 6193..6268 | 0.05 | 17.3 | 14.3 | 16.5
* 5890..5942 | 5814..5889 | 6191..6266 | 0.20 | 16.9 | 14.2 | 16.4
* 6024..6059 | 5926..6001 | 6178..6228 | -0.21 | 16.3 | 14.6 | 15.8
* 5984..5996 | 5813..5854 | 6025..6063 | 0.09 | 18.6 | 19.2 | 19.1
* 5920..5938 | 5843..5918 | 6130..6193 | -0.05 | 14.2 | 17.5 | 14.7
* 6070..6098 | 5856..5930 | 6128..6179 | -0.16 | 13.7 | 18.3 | 17.1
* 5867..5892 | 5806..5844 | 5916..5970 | 0.31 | 19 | 15.7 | 17.5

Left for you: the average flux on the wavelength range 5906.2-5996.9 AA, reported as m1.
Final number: 15.9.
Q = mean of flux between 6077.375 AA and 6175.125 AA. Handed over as 19.1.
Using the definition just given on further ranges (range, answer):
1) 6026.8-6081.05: 19.3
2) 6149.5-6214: 15.7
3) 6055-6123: 19.6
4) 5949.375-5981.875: 15.8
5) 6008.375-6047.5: 18.6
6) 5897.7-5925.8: 14.2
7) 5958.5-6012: 16.8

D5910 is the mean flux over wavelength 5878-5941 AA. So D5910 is 13.3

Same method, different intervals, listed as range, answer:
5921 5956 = 15.8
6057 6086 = 19.4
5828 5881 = 17.2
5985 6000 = 17.7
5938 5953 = 16.2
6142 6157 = 20.8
